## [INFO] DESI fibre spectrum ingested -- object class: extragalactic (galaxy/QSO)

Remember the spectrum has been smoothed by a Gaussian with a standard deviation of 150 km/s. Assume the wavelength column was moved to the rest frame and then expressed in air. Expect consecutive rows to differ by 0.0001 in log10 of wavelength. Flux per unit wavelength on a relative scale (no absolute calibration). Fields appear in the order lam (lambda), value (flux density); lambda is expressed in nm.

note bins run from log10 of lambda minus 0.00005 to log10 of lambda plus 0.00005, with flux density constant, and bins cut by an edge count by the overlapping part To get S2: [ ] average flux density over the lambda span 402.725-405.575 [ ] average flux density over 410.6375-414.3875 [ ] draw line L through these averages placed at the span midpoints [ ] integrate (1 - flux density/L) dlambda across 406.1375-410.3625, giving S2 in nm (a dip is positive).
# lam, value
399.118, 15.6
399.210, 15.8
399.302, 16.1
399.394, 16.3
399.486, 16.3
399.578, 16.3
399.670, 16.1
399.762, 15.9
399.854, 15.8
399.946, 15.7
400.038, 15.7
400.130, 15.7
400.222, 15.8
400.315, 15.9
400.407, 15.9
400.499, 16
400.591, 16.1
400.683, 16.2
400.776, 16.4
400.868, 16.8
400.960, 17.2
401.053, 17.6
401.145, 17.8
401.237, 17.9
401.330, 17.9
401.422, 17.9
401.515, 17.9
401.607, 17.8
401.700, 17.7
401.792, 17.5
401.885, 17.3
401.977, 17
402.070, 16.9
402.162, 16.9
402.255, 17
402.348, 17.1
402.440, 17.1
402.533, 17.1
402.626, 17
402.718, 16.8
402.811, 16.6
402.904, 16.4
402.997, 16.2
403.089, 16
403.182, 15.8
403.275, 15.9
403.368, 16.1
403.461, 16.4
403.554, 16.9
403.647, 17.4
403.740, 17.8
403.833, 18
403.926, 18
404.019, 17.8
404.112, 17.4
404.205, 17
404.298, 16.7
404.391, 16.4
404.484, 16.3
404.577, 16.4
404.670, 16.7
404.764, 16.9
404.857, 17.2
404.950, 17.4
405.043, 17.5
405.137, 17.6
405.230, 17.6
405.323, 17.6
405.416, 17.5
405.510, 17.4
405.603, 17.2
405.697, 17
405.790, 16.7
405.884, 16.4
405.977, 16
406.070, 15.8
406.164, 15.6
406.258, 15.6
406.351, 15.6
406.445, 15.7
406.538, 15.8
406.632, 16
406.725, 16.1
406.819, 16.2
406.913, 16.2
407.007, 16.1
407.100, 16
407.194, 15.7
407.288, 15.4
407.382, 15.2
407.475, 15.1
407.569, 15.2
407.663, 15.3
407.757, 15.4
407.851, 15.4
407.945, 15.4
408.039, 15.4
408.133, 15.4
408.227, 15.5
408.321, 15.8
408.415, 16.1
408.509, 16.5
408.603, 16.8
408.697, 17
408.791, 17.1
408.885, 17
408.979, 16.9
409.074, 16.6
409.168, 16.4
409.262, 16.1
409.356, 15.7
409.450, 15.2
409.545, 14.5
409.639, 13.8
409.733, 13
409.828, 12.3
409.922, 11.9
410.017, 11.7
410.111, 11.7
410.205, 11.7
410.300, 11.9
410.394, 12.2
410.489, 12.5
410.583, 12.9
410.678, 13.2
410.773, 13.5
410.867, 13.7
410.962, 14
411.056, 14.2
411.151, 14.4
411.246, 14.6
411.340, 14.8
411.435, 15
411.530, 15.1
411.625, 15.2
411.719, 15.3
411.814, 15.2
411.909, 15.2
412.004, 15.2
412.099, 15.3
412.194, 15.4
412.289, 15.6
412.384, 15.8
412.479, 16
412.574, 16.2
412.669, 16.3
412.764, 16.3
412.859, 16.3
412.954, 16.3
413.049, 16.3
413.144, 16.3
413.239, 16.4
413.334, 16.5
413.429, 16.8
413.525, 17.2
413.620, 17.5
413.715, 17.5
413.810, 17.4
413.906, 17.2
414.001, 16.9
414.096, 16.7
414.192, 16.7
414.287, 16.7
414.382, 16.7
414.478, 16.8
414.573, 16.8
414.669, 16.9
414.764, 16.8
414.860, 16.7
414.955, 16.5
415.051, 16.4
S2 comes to 0.30 nm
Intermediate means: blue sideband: 17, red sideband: 15.8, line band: 15.2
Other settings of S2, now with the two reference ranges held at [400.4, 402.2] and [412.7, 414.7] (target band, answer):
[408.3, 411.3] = 0.45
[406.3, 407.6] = 0.10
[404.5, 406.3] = 0.02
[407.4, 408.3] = 0.09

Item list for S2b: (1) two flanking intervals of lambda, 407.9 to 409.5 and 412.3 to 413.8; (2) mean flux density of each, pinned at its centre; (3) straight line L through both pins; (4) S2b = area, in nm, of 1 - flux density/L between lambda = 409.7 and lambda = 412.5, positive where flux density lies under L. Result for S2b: 0.42 nm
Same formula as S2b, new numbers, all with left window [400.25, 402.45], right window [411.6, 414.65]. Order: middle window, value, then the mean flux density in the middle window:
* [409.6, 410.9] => 0.31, 12.6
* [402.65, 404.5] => 0.01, 16.8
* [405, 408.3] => 0.13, 16.1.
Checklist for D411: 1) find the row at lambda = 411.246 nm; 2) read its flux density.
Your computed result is 14.6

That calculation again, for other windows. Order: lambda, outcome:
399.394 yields 16.3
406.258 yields 15.6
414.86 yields 16.7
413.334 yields 16.5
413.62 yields 17.5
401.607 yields 17.8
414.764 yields 16.8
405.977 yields 16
